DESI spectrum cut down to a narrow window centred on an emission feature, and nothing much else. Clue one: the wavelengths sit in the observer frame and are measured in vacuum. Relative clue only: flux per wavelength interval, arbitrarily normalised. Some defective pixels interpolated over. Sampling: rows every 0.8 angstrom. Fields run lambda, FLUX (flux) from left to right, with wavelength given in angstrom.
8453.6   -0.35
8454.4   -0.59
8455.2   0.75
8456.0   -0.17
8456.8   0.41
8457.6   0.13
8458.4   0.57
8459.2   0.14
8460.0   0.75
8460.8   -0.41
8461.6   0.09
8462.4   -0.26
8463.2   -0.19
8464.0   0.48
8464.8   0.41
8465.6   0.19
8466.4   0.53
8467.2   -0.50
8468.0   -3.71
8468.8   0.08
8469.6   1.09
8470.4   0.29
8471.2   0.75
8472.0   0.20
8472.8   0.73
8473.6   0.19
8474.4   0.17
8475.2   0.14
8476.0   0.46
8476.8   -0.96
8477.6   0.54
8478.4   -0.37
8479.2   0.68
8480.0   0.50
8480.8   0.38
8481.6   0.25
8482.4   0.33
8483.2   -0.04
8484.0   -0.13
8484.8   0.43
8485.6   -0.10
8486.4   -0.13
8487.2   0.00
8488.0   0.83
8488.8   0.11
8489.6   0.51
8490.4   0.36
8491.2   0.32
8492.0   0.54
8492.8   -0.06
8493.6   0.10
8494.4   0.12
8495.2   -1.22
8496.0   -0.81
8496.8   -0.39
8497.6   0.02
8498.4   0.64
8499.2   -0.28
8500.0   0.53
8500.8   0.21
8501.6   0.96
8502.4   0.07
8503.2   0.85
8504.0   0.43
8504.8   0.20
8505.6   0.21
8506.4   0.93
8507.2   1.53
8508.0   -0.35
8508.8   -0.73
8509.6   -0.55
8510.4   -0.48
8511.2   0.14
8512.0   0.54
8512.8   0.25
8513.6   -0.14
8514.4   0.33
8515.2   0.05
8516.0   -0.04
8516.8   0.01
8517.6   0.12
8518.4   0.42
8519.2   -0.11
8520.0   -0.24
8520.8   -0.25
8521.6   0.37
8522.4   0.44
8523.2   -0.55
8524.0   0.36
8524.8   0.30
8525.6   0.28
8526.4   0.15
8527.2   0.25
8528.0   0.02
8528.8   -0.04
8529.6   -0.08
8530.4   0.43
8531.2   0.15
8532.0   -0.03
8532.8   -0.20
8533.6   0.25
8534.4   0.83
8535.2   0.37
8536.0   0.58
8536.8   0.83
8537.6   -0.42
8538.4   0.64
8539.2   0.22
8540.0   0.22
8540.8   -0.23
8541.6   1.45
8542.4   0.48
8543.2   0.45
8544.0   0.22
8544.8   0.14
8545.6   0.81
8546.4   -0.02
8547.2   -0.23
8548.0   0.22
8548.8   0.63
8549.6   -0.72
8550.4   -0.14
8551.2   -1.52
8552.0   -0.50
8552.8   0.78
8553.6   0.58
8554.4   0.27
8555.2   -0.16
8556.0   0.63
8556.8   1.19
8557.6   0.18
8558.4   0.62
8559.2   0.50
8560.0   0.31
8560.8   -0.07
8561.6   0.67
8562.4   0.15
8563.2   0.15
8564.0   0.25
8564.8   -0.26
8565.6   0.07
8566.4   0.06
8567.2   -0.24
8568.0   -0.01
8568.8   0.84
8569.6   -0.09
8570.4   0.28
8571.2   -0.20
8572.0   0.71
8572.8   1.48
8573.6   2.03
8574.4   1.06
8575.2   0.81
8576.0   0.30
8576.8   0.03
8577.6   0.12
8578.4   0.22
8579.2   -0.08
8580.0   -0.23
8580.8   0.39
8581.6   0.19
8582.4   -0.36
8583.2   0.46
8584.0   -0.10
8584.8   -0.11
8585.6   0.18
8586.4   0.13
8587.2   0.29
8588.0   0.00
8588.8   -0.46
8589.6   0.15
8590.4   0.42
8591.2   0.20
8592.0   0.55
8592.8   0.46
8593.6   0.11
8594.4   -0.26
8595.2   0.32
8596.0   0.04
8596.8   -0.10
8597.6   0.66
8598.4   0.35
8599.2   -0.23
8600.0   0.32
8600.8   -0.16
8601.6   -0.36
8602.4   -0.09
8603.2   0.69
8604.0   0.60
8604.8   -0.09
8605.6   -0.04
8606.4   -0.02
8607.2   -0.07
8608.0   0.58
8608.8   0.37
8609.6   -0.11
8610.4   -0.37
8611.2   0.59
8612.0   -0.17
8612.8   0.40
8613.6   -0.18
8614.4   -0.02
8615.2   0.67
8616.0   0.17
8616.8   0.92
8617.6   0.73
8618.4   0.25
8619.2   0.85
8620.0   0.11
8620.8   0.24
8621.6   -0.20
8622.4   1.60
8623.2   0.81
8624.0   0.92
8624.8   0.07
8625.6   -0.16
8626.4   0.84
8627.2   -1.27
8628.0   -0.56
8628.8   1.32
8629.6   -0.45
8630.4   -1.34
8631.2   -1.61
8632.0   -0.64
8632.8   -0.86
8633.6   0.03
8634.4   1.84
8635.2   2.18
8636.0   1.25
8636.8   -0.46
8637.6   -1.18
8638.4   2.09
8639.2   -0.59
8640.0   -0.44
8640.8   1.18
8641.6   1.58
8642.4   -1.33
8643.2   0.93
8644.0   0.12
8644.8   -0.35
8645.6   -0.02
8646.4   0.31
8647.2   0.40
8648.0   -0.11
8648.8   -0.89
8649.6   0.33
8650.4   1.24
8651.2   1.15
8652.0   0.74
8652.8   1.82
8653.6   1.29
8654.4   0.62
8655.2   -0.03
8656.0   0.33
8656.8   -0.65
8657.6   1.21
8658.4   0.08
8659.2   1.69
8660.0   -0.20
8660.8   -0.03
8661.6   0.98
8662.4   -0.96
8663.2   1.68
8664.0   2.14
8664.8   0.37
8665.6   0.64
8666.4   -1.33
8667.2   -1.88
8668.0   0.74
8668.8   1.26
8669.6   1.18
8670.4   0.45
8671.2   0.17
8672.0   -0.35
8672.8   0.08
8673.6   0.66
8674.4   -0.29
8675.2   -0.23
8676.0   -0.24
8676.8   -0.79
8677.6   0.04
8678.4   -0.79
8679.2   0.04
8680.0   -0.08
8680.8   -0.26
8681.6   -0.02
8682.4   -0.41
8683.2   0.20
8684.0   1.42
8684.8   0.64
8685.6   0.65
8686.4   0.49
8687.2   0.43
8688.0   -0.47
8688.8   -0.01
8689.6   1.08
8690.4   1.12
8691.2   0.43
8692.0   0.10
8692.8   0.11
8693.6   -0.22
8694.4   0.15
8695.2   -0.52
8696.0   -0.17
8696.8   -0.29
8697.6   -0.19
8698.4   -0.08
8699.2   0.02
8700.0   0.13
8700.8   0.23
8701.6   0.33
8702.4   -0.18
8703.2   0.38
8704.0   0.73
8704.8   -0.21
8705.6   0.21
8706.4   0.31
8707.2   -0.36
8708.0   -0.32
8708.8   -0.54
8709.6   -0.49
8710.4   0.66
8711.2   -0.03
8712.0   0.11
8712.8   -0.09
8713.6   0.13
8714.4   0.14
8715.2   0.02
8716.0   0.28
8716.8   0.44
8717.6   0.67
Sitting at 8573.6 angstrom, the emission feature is H-gamma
